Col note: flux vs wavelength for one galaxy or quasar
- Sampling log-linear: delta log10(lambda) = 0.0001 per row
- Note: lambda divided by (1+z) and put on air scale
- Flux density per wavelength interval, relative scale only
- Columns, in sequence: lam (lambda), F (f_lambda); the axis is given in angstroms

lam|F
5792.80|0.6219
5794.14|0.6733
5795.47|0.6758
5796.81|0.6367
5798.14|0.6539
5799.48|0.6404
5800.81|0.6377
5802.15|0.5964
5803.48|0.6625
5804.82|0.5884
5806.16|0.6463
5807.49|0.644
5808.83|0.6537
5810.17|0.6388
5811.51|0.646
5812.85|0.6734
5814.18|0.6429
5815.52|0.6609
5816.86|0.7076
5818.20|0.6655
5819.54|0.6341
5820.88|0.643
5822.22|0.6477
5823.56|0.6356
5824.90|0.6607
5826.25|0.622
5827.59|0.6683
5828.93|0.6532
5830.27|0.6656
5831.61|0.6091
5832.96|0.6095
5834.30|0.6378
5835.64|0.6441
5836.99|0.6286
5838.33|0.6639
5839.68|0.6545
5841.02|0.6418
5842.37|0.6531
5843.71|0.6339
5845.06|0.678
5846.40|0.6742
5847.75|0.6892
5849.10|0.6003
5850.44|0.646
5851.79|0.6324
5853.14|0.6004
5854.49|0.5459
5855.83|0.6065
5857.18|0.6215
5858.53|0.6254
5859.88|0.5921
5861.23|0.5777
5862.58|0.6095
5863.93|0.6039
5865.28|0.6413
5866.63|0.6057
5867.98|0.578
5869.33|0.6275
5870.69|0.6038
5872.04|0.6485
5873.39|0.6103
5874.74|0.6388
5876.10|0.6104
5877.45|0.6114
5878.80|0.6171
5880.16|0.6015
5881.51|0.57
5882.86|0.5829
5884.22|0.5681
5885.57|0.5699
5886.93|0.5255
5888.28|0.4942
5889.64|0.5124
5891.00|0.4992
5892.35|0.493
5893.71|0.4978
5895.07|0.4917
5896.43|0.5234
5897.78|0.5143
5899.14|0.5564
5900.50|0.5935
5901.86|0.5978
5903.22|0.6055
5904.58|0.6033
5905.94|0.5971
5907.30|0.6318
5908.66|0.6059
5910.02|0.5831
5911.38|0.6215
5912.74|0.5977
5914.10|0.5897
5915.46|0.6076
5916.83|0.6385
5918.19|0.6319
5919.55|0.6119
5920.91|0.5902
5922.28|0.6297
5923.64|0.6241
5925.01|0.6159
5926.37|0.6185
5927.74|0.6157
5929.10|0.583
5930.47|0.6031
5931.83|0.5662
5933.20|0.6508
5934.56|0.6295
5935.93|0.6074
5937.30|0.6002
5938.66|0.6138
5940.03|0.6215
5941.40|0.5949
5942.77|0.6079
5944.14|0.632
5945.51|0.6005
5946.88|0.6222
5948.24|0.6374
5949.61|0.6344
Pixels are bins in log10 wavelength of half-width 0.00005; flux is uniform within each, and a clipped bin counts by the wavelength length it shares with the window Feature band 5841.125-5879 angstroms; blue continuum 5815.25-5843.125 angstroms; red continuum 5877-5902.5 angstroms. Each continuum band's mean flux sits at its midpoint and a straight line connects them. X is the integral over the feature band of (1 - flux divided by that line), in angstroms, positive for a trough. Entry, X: -1.6 angstroms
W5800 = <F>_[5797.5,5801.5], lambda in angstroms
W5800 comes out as 0.643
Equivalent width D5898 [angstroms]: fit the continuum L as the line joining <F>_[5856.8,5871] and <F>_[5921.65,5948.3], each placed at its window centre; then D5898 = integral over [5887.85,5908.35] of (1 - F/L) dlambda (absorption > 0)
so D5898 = 2.1 angstroms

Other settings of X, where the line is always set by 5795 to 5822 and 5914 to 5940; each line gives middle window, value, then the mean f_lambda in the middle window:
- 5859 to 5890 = 1.8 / 0.592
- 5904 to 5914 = 0.2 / 0.605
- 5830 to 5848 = -0.3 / 0.647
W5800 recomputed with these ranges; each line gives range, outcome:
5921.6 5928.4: 0.621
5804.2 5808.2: 0.627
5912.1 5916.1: 0.599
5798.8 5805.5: 0.625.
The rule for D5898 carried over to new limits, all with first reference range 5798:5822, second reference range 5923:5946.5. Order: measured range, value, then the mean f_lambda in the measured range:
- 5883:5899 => 2.6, 0.521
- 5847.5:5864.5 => 0.6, 0.61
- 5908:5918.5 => 0.1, 0.609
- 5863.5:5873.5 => 0.2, 0.615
